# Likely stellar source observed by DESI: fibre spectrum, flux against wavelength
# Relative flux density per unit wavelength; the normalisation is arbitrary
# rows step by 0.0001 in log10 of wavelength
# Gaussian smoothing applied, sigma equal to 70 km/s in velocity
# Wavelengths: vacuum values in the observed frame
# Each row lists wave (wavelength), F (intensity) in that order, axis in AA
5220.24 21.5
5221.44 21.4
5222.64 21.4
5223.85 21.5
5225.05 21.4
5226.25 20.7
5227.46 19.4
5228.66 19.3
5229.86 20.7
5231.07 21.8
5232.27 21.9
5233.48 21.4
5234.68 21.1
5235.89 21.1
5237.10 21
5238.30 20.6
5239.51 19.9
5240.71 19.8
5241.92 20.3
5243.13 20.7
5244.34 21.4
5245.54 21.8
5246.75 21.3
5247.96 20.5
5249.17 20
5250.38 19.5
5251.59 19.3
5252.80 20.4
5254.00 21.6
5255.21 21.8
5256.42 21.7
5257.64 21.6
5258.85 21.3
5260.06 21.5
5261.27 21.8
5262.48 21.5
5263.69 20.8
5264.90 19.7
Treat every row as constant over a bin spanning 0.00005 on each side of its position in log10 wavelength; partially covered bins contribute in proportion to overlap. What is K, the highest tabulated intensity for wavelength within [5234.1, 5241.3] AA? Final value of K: 21.1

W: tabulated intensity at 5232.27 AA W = 21.9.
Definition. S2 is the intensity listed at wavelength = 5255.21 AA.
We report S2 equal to 21.8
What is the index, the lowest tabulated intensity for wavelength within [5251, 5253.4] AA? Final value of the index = 19.3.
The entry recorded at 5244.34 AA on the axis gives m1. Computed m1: 21.4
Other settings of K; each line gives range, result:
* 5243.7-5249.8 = 21.8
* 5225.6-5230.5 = 20.7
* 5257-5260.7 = 21.6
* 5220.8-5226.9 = 21.5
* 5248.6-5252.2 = 20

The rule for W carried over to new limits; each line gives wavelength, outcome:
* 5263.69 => 20.8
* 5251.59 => 19.3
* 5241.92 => 20.3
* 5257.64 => 21.6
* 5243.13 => 20.7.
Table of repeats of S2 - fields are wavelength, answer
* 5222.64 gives 21.4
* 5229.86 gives 20.7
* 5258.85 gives 21.3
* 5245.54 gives 21.8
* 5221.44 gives 21.4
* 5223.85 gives 21.5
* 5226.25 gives 20.7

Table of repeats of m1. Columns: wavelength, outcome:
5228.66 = 19.3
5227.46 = 19.4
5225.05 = 21.4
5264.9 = 19.7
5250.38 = 19.5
